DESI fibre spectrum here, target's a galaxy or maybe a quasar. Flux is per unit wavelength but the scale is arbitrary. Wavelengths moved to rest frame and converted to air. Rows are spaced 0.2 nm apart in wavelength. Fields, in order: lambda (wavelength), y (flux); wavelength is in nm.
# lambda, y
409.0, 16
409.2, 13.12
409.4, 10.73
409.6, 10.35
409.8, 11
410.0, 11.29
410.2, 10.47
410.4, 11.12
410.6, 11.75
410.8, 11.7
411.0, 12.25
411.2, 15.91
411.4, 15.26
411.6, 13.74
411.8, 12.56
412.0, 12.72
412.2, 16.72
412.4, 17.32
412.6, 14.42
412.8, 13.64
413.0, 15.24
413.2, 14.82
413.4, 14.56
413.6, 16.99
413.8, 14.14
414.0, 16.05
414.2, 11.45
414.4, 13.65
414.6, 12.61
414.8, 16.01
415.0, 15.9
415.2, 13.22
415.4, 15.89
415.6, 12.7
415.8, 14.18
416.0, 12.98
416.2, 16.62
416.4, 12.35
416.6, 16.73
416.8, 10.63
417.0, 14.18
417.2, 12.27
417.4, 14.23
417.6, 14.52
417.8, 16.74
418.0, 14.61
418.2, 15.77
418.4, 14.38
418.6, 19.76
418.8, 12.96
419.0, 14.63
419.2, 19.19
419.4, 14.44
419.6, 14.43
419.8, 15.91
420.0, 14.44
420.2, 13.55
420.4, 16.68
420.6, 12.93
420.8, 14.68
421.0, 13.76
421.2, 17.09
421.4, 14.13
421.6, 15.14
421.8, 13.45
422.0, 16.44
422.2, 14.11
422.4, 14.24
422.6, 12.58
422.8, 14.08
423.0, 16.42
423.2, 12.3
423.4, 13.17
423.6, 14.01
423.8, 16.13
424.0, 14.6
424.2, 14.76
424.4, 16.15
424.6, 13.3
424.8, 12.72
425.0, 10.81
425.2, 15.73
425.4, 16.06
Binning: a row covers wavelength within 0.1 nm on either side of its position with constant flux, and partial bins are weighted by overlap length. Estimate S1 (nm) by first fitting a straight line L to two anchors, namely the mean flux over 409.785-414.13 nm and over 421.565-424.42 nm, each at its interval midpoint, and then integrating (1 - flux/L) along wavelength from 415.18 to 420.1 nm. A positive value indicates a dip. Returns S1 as -0.201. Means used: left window 13.8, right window 14.4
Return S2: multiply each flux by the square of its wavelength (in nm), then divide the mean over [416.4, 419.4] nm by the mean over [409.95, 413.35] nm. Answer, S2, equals 1.1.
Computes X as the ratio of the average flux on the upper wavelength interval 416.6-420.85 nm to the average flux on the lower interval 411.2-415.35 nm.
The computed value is 1.0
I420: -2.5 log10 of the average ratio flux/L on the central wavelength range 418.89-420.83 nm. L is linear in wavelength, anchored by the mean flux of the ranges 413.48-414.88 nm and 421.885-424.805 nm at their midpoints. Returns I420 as -0.05 mag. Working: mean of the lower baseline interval 14.4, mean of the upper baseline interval 14.4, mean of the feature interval 15.1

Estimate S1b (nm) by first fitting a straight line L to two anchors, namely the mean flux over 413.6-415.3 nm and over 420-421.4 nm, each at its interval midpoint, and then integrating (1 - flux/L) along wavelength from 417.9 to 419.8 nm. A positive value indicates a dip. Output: -0.13 nm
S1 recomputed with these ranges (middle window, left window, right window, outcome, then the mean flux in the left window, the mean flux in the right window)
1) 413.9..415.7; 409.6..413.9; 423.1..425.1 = -0.07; 13.6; 13.8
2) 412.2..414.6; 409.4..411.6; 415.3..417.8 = -0.32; 12.1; 14.1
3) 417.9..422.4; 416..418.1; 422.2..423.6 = -0.34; 14.2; 13.8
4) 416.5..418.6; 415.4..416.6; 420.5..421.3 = -0.05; 14.2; 14.6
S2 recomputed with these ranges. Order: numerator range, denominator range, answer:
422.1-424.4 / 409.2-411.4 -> 1.28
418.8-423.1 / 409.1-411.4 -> 1.31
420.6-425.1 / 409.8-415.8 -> 1.08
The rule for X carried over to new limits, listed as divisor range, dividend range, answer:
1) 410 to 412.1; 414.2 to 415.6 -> 1.12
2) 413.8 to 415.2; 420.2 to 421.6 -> 1.04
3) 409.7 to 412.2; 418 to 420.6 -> 1.22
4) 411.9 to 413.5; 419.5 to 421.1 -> 0.97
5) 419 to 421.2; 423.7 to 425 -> 0.95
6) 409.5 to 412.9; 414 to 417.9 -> 1.08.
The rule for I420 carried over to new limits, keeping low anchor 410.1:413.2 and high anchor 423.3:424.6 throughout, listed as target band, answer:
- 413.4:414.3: -0.06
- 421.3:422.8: 0.02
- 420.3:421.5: -0.03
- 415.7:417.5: 0.02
